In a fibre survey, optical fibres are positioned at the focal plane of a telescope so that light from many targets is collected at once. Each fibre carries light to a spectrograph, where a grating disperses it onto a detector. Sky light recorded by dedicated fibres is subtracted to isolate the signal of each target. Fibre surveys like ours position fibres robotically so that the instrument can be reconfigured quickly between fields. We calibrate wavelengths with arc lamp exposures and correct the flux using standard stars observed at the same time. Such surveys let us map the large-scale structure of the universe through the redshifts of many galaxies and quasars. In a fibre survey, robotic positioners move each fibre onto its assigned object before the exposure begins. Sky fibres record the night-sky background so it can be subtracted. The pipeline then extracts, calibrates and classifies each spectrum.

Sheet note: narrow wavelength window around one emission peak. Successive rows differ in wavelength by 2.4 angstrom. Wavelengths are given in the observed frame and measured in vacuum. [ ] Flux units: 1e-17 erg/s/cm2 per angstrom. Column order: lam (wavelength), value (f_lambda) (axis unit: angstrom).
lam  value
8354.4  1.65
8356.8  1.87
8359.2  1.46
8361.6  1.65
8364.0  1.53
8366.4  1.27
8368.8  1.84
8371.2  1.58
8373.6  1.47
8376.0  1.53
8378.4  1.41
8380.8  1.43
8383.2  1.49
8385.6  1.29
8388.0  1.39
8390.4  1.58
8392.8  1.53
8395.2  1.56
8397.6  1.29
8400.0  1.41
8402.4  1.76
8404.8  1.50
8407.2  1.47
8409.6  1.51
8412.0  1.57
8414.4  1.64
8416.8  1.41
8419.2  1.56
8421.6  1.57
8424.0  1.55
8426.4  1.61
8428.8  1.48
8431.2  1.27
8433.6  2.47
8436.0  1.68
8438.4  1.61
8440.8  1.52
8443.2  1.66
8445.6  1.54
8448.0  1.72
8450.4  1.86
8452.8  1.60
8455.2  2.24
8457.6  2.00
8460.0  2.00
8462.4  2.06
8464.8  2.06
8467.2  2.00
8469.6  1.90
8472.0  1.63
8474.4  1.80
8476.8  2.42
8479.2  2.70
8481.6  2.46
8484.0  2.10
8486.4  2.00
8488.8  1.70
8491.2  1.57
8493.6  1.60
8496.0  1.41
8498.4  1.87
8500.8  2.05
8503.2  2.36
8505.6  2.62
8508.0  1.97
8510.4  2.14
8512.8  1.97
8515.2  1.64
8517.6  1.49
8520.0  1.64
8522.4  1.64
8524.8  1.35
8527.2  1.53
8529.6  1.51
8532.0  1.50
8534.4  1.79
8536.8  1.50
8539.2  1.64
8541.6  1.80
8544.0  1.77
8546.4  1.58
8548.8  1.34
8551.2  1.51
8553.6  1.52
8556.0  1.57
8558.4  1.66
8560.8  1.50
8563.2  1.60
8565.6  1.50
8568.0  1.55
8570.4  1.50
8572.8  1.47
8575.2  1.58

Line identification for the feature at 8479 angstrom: H-alpha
